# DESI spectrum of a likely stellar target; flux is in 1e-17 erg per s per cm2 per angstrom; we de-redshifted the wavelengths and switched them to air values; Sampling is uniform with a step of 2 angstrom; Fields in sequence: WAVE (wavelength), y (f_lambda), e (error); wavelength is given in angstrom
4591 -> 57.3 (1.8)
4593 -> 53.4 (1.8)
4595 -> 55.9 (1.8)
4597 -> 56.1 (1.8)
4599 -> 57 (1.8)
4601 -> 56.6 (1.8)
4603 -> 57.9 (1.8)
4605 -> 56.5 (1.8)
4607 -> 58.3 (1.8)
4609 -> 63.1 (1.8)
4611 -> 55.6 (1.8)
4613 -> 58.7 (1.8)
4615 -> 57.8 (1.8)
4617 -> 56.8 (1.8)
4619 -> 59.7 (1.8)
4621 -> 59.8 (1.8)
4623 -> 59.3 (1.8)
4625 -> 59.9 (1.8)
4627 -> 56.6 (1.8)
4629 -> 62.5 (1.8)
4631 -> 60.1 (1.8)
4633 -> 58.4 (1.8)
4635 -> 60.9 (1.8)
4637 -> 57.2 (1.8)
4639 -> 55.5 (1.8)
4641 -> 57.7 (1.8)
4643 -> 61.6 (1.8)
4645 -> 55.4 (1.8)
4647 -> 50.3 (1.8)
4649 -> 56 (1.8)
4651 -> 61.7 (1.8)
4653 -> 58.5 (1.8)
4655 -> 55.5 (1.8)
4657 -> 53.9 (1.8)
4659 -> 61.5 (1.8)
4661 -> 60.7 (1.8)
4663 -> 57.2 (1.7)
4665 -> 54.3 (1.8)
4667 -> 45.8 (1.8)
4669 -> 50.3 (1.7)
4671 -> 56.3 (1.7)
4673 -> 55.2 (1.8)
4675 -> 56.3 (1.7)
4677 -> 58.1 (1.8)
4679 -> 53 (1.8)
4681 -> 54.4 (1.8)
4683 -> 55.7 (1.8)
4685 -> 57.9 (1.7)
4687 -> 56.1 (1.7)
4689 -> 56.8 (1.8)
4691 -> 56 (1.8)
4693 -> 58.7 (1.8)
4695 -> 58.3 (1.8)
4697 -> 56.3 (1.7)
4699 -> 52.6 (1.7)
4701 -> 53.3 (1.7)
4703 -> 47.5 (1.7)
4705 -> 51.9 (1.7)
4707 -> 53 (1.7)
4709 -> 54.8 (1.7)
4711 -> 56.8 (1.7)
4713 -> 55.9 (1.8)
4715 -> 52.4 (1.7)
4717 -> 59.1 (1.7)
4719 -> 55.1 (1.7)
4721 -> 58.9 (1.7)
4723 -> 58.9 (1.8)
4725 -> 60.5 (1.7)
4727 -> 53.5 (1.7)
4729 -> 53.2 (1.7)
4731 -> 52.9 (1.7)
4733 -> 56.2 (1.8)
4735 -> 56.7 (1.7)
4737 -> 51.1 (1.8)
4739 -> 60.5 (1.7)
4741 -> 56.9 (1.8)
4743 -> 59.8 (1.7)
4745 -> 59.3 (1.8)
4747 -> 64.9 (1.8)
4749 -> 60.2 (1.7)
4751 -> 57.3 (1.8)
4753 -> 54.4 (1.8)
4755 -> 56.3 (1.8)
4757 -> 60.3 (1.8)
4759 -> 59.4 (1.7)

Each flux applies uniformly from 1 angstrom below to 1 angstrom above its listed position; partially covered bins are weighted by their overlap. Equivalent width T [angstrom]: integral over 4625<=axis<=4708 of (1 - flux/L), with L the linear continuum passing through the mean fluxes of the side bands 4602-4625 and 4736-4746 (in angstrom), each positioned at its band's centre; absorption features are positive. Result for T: 2.9 angstrom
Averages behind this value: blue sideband 58.6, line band 56.1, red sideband 57.5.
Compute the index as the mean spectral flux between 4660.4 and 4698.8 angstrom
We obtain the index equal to 55.5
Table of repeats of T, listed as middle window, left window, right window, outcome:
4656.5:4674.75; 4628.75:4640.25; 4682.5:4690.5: 0.77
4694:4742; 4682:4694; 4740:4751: 2.64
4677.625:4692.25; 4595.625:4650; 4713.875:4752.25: 0.44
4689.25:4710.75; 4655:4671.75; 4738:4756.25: 0.86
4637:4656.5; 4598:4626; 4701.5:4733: 0.13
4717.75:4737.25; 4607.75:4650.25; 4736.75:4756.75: 0.82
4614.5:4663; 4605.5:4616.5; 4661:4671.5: -1.99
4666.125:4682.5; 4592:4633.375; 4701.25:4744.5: 0.82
